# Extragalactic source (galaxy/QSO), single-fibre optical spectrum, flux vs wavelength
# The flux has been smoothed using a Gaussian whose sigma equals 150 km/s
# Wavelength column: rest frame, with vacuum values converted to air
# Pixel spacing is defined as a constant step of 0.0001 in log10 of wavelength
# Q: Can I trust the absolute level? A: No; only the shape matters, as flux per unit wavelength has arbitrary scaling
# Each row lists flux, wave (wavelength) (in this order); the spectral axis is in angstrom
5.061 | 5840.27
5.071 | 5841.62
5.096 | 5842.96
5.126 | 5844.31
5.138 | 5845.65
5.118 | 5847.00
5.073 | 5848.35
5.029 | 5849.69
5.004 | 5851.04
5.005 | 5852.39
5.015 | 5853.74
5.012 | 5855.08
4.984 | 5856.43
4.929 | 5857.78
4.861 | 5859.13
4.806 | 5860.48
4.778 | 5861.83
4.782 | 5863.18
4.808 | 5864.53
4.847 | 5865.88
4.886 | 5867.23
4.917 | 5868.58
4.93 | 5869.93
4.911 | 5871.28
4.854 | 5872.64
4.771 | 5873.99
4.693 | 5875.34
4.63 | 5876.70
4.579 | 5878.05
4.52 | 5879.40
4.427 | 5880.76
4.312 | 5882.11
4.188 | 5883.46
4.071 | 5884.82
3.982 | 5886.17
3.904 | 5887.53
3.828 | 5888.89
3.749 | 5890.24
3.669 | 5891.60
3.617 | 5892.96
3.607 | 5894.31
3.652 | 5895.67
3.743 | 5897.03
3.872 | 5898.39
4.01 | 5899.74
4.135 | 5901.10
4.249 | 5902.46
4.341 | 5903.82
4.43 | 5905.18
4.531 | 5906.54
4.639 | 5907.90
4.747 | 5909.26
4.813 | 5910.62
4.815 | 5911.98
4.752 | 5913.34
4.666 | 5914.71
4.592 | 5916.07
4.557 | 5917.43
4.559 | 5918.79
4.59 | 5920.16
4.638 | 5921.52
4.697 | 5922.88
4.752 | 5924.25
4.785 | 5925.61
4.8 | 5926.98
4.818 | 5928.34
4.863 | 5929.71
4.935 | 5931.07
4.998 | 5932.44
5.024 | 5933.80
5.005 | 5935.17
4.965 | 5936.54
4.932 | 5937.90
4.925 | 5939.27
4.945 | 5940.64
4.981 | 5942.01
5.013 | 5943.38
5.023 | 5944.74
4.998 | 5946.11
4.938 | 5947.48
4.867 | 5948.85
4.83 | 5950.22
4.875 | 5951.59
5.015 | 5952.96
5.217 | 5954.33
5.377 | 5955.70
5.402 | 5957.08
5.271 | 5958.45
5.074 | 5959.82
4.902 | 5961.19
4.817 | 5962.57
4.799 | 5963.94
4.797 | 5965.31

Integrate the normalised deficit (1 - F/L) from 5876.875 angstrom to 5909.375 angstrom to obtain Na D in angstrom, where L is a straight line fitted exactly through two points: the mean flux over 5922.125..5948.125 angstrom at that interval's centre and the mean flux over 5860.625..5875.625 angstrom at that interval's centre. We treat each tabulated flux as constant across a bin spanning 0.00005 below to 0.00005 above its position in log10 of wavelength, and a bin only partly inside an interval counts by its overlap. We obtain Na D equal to 5.03 angstrom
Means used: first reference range 4.84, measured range 4.11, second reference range 4.92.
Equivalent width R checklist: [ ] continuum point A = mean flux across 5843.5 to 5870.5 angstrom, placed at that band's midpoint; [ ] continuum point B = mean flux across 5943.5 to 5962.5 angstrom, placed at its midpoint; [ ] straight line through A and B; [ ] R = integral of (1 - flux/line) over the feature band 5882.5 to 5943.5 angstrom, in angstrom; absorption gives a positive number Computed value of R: 6.59 angstrom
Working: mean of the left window 4.95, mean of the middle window 4.47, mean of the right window 5.05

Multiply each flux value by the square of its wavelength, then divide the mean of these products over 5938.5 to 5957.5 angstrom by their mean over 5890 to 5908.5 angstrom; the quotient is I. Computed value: 1.3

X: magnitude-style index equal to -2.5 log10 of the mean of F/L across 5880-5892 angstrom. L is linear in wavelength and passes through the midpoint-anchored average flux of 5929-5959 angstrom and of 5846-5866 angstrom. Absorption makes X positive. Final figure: 0.23 mag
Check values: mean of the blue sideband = 4.94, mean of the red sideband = 5.02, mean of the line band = 4.02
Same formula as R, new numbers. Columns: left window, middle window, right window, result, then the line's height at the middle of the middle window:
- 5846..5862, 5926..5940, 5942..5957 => 0.27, 5.02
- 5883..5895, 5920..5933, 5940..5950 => -0.57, 4.59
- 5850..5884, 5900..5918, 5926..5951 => 1.20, 4.87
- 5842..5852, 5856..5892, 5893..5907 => 0.07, 4.55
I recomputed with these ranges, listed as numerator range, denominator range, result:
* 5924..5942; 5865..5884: 1.07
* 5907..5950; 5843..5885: 1.02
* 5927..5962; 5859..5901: 1.18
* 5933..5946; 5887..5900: 1.35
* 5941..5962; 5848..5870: 1.06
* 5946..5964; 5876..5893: 1.25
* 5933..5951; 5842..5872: 1.03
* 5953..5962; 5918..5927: 1.12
